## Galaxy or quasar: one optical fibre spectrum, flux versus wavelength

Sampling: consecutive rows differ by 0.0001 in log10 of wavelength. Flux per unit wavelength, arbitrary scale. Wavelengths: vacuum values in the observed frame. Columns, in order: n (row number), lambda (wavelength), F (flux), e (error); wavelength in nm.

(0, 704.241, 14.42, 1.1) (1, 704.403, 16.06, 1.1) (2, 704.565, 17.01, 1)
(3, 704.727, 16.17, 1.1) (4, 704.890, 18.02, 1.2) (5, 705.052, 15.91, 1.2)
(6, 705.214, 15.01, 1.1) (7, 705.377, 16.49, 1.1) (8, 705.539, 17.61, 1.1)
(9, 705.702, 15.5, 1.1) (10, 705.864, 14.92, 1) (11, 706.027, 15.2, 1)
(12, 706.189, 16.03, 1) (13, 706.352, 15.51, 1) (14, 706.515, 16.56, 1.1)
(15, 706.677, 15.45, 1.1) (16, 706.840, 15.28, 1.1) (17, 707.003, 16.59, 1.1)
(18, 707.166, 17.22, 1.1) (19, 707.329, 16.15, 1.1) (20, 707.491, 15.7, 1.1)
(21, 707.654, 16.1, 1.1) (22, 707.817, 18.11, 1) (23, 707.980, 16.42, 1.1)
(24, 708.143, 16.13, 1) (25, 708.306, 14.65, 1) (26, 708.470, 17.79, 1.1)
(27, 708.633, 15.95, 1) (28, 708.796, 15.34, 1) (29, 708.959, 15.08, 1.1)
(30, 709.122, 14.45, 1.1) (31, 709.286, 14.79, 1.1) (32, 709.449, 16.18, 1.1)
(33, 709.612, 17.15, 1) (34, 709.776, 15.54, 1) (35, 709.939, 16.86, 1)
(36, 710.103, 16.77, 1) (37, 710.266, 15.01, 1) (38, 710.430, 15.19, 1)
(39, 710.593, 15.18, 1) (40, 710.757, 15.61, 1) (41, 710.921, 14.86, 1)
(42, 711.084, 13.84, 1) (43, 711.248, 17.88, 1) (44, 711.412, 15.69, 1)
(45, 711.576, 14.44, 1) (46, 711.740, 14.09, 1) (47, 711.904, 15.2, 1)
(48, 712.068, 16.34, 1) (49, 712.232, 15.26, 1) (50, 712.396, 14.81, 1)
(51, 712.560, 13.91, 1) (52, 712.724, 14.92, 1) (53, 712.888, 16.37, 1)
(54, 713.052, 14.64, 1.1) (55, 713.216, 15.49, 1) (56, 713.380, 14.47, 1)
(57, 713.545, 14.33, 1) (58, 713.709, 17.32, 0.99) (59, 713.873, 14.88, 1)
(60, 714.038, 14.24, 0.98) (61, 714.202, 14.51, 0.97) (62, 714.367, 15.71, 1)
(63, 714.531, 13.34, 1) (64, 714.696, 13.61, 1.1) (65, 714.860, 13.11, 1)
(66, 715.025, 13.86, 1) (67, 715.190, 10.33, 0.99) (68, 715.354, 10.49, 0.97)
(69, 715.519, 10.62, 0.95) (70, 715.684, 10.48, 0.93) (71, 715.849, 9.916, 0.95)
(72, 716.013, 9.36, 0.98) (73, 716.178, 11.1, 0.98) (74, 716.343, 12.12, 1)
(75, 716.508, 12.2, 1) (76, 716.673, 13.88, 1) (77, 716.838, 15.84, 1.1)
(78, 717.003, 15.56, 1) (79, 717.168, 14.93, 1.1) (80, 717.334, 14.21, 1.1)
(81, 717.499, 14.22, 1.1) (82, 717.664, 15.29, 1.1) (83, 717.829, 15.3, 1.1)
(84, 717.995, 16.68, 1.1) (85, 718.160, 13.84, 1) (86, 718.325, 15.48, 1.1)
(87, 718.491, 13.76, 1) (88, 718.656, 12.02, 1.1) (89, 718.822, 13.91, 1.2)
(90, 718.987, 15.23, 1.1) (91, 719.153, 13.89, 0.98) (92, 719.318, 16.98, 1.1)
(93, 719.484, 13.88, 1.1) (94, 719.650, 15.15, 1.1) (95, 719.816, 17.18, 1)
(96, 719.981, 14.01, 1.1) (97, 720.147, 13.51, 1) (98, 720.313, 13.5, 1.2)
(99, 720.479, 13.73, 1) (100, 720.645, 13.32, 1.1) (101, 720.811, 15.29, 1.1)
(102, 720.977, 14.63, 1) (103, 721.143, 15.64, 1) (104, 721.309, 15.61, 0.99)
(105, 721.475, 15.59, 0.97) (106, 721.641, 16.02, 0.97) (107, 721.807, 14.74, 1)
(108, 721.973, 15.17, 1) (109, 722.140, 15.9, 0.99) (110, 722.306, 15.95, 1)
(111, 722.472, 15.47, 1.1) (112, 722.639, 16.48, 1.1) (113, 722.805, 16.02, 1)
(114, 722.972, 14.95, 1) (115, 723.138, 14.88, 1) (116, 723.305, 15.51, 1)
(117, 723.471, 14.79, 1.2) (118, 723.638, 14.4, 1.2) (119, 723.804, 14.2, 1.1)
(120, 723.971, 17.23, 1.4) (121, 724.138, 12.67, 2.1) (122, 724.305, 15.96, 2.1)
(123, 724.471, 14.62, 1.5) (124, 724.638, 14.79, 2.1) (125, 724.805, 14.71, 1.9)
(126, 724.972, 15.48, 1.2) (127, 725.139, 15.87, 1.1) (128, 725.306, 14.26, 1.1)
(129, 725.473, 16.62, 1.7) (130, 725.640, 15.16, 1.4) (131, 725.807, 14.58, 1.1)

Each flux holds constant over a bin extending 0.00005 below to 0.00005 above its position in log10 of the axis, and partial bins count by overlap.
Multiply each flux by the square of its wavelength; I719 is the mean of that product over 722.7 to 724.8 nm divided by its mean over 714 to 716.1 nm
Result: 1.3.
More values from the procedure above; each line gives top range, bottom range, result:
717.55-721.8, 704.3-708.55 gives 0.95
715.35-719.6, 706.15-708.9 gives 0.86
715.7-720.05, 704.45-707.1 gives 0.90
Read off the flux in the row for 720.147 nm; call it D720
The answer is 13.51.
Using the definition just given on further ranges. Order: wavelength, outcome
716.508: 12.2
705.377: 16.49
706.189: 16.03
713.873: 14.88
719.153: 13.89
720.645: 13.32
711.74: 14.09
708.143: 16.13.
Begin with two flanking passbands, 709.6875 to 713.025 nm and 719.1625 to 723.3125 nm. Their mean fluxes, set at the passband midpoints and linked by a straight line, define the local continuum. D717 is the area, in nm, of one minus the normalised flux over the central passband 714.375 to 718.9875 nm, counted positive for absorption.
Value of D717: 0.60 nm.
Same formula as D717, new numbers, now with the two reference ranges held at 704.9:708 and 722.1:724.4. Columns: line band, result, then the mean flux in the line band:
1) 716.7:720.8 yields 0.23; 14.6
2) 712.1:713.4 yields 0.06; 15.1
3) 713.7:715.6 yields 0.29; 13.4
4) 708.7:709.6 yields 0.04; 15.3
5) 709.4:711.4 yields 0.01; 15.8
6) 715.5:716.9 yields 0.35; 11.7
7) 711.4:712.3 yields 0.04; 15.1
